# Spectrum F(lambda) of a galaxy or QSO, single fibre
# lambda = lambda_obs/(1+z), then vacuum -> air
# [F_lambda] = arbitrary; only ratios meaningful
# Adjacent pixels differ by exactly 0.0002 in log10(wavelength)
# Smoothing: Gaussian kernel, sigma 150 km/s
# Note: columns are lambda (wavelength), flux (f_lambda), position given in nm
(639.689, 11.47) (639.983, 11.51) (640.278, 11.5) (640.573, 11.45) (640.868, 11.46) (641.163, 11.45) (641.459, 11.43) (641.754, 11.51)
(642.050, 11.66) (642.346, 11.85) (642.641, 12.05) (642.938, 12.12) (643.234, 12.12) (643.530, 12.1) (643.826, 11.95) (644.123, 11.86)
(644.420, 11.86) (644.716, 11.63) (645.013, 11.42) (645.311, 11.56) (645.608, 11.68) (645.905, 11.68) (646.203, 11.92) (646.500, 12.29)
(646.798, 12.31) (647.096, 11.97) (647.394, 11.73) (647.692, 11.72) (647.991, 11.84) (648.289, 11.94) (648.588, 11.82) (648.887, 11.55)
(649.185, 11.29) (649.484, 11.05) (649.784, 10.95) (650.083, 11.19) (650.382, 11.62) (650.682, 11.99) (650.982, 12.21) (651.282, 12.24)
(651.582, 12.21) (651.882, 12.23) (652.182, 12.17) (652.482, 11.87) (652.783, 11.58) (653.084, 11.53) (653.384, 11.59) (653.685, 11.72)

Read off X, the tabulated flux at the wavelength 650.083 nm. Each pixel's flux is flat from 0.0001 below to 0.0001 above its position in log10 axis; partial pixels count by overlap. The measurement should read 11.19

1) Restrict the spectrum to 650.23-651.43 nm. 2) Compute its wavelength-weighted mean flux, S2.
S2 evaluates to 12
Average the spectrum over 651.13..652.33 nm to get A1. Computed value 12.2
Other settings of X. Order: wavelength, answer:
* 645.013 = 11.42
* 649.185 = 11.29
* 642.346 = 11.85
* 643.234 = 12.12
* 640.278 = 11.5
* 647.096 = 11.97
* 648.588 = 11.82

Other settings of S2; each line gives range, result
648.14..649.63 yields 11.5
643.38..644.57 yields 12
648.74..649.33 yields 11.4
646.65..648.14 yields 11.9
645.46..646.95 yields 12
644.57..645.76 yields 11.6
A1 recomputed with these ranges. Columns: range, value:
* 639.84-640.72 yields 11.5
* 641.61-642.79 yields 11.8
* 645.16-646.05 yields 11.6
